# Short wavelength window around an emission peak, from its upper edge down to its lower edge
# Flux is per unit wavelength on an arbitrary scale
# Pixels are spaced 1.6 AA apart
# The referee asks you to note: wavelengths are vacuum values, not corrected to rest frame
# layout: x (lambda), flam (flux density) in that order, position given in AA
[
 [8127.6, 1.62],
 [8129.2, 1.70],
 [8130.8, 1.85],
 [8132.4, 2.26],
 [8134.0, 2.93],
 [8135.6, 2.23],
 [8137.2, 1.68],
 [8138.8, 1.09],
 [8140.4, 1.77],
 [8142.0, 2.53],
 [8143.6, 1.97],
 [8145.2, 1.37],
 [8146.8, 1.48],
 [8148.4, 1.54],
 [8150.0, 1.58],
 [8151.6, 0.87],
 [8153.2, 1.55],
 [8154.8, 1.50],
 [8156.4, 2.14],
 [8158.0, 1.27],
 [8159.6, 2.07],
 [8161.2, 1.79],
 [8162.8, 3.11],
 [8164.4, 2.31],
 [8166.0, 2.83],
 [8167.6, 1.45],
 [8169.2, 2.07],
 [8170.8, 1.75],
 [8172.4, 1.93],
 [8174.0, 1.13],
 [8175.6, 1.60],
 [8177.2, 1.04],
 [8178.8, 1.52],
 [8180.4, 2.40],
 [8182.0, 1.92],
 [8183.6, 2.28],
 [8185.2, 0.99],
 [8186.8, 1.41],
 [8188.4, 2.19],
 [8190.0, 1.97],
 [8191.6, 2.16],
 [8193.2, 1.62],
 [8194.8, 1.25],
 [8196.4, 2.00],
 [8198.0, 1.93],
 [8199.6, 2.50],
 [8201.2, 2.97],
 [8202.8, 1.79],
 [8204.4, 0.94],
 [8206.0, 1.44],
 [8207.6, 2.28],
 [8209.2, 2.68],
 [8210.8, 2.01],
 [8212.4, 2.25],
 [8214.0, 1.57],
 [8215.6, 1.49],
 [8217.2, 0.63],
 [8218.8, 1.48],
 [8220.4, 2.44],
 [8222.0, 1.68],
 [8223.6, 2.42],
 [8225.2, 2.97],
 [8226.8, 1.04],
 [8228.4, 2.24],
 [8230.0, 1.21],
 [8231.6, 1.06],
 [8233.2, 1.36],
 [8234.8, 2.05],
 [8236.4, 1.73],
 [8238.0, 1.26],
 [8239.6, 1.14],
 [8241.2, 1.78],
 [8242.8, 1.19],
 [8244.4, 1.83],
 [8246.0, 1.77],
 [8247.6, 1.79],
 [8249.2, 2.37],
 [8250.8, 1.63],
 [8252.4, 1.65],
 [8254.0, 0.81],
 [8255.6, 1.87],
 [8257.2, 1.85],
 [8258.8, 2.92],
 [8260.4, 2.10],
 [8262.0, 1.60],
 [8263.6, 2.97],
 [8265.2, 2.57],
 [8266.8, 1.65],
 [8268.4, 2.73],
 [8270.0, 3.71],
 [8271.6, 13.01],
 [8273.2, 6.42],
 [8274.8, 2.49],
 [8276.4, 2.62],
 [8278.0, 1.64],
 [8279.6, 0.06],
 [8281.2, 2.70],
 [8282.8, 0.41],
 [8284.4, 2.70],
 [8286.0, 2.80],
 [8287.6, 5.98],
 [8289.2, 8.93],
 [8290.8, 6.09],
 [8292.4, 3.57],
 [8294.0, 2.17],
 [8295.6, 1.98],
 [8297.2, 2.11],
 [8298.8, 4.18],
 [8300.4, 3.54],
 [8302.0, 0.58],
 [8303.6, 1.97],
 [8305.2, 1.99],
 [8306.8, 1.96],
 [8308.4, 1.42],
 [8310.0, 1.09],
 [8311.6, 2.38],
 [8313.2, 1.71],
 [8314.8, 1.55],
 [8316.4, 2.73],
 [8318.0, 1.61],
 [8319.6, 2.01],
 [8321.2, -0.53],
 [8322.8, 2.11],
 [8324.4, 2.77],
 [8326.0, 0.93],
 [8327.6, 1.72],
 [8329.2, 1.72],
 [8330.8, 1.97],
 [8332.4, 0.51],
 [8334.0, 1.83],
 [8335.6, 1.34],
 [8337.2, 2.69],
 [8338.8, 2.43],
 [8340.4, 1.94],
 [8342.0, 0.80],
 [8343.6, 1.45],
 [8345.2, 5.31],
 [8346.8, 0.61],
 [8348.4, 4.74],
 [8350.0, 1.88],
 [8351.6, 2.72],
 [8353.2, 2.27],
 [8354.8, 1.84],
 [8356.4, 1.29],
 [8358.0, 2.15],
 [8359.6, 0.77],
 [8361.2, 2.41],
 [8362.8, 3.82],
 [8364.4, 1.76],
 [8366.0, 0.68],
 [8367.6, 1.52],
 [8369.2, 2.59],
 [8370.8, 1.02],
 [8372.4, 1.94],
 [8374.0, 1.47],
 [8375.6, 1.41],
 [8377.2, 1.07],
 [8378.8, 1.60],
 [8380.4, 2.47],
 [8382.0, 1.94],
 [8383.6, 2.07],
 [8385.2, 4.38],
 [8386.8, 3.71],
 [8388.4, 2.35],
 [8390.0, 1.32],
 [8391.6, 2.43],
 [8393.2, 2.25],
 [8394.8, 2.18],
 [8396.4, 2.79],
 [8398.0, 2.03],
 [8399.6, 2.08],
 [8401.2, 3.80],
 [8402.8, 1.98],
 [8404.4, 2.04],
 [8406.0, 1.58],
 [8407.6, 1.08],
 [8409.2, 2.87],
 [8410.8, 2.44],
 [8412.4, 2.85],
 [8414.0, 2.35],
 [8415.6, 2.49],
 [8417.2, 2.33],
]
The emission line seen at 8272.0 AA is [S II] 6716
